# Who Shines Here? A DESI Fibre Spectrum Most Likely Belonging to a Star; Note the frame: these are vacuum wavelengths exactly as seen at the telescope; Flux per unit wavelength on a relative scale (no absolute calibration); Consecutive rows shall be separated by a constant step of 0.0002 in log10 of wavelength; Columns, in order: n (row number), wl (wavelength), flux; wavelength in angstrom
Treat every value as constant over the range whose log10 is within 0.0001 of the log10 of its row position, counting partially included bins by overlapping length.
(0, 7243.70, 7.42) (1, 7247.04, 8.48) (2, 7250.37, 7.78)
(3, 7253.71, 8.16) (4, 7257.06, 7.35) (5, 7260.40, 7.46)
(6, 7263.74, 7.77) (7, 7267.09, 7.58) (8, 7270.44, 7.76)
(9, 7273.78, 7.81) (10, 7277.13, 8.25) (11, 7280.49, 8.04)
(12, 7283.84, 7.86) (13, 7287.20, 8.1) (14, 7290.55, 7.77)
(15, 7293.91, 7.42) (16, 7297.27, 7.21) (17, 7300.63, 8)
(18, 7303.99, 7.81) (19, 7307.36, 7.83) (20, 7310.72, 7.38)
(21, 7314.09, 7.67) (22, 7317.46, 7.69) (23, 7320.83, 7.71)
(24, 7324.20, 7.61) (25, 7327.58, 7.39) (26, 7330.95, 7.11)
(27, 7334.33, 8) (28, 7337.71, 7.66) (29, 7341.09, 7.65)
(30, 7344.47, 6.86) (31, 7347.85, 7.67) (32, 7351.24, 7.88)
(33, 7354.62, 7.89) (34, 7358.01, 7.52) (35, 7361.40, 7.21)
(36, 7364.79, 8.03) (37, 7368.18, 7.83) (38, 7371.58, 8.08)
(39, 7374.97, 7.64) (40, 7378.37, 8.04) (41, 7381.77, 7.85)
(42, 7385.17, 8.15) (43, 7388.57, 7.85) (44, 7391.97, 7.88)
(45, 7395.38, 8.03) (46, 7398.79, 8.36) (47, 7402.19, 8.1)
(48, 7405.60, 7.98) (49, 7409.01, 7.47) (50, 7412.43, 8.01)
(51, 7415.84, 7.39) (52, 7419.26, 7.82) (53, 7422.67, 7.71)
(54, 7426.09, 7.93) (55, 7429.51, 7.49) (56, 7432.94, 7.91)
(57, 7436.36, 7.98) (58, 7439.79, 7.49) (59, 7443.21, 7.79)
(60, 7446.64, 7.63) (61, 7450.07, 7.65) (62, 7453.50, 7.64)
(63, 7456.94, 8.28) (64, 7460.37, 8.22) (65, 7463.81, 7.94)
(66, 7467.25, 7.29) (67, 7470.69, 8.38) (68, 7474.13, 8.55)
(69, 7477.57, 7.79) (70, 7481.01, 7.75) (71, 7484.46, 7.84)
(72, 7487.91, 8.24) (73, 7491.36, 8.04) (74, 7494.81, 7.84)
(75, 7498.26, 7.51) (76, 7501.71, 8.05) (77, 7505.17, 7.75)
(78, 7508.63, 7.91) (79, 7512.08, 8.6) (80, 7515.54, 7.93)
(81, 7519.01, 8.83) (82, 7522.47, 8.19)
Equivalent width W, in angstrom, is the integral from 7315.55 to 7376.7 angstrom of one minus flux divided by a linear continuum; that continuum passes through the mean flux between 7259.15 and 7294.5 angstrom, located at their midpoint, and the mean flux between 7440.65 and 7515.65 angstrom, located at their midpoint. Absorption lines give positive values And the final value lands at 1.7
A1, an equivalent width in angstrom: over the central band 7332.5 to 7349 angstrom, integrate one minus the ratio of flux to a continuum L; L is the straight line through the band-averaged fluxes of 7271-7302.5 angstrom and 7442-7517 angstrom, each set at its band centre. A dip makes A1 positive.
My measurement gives 0.63 angstrom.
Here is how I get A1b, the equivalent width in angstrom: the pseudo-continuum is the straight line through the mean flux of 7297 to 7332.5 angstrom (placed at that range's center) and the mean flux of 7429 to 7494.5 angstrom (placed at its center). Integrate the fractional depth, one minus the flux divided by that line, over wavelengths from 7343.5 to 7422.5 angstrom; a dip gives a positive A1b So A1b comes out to -0.8 angstrom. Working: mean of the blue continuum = 7.6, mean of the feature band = 7.81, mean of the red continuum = 7.9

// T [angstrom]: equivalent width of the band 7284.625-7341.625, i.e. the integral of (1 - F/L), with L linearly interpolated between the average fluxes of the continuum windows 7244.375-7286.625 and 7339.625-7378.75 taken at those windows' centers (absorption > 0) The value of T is 0.8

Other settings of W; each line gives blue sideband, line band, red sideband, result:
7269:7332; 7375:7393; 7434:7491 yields -0.3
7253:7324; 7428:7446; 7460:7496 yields 0.5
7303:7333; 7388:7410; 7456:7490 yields -0.5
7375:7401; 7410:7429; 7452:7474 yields 0.6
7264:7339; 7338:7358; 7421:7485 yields 0.4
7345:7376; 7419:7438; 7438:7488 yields 0.1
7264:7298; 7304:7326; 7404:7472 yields 0.4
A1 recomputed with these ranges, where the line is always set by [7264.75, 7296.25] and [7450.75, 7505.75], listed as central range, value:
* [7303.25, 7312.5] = 0.22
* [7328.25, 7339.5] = 0.41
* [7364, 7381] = -0.07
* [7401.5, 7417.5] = 0.27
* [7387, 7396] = -0.02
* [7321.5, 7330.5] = 0.44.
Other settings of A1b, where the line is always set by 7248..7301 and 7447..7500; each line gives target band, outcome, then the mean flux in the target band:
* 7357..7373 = 0.2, 7.74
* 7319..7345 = 1.0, 7.53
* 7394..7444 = 0.3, 7.83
